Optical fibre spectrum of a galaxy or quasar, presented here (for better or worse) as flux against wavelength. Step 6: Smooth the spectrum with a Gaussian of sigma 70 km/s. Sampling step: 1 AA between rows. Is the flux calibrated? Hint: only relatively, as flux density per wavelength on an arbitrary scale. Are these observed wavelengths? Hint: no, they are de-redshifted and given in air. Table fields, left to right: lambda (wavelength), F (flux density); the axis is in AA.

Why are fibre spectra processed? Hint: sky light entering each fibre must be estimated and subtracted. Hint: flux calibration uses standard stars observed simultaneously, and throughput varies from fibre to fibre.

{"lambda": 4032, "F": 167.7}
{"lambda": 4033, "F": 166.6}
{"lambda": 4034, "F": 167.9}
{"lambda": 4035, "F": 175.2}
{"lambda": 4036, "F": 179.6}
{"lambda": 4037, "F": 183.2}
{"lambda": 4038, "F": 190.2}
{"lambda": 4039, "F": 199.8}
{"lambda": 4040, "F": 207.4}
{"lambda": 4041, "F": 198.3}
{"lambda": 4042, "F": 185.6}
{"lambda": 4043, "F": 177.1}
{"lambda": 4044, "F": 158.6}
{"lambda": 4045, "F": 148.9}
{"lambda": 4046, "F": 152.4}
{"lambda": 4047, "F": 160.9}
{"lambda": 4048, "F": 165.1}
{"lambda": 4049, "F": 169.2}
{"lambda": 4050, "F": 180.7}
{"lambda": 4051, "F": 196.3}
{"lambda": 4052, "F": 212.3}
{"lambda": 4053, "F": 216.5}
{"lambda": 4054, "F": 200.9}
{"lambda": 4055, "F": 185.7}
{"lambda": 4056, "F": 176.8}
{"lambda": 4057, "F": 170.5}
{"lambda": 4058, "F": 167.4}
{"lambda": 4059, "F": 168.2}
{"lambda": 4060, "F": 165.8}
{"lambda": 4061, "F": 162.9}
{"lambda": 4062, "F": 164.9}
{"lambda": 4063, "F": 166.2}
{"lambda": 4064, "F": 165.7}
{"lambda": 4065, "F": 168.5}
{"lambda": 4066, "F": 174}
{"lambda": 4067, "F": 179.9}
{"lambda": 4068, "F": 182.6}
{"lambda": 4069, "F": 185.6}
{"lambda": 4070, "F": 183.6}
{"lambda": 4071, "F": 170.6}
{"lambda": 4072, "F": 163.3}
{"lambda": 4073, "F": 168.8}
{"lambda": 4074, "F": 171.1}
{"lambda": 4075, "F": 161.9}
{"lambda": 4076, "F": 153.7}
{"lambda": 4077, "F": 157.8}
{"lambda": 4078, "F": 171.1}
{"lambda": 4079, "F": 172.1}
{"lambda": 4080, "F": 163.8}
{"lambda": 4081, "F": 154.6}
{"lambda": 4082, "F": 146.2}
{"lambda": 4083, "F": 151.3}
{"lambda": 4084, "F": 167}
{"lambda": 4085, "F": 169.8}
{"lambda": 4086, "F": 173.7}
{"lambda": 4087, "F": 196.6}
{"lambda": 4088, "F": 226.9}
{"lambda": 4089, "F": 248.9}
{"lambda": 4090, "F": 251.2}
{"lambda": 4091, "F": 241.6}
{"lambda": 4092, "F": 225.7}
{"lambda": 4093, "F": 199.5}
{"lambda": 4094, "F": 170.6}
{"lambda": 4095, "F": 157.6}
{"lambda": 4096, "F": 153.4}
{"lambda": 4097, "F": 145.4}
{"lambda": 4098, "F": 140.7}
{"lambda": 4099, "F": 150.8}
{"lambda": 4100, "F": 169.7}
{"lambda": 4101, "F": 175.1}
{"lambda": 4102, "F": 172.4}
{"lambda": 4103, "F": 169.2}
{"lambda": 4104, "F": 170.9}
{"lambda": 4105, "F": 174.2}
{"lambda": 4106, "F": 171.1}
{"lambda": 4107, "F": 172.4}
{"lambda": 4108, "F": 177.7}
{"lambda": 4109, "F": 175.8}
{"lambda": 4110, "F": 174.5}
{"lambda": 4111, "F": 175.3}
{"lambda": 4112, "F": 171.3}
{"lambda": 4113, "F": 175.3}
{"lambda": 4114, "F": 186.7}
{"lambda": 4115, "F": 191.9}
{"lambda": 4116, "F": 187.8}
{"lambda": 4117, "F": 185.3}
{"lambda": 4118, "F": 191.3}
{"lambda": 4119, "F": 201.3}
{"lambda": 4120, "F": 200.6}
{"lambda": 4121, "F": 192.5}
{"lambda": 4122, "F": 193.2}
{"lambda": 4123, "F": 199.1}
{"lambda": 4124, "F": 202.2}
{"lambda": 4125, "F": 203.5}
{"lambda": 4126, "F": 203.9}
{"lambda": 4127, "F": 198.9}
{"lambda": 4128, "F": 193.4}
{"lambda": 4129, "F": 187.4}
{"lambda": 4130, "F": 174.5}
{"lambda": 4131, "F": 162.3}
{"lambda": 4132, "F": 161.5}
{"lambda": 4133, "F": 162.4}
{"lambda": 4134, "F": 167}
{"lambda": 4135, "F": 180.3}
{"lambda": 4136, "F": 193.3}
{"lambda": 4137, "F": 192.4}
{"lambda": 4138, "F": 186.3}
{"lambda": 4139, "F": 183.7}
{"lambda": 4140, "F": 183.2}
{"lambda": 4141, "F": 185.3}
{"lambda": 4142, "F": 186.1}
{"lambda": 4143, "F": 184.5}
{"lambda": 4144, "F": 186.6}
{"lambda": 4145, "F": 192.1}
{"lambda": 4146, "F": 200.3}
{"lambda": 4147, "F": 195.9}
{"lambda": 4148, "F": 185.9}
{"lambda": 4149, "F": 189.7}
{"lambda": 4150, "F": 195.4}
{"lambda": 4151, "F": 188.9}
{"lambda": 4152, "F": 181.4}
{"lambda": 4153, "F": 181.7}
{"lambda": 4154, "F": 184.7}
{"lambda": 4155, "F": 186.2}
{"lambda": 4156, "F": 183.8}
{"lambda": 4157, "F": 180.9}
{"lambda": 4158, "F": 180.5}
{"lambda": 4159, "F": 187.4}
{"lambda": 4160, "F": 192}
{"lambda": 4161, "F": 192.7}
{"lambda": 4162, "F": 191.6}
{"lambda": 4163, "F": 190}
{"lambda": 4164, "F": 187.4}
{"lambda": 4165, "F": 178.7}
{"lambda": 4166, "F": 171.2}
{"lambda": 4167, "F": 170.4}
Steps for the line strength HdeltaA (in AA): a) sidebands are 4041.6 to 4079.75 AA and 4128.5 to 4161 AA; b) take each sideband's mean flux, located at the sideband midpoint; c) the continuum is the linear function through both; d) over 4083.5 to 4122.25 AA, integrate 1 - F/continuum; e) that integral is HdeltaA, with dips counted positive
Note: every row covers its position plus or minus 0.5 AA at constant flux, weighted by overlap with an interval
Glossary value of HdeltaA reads -1.2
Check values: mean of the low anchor 173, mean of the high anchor 184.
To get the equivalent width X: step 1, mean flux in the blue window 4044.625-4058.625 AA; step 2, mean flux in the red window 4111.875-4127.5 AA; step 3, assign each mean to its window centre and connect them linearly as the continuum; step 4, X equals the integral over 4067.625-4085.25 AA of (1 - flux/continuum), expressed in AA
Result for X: 1.7 AA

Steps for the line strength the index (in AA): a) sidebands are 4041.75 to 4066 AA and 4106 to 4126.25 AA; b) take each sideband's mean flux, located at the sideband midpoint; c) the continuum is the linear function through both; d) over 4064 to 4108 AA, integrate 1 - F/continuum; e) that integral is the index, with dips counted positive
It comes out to 1.2 AA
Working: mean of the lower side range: 174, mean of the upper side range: 187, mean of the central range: 176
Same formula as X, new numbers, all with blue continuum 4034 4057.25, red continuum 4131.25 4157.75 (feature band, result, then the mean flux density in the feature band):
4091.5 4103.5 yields 0.9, 169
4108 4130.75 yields -0.6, 189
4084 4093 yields -1.5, 213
